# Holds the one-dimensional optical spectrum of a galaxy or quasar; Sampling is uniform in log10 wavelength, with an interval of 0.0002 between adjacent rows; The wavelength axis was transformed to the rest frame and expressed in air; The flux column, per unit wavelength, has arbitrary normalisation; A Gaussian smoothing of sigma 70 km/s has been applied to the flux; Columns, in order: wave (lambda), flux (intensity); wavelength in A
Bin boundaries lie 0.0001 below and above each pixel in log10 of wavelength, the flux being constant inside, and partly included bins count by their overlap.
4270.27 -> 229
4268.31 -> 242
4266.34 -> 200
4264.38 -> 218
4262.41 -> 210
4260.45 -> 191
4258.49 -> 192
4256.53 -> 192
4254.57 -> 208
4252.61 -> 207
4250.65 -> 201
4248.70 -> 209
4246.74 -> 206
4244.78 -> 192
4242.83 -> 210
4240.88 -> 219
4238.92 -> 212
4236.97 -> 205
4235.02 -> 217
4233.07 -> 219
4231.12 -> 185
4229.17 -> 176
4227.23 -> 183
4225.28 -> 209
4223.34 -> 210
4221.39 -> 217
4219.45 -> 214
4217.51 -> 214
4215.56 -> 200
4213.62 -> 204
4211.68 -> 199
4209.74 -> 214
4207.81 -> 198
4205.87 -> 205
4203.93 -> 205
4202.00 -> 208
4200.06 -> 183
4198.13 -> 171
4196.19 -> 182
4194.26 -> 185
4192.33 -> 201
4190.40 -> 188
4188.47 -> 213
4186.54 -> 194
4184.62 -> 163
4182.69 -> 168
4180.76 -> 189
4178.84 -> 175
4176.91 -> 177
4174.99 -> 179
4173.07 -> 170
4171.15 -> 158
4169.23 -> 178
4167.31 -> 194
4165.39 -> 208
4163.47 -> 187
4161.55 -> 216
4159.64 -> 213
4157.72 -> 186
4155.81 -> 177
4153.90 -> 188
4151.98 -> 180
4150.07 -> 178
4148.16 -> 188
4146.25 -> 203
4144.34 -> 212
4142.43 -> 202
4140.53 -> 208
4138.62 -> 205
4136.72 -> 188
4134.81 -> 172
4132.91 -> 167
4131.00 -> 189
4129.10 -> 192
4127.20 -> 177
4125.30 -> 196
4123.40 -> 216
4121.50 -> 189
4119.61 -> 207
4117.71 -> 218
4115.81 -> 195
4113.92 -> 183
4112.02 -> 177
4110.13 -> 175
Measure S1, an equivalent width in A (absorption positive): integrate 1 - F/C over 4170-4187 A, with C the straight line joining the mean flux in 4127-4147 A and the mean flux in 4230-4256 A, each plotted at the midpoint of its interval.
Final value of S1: 2.0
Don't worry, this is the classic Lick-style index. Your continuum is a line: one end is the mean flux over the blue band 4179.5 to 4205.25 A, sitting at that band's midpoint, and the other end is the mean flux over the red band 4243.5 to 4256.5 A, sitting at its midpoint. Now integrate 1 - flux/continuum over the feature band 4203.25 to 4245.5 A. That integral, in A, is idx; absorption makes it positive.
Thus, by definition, -1.8 A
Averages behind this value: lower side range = 189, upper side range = 203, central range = 205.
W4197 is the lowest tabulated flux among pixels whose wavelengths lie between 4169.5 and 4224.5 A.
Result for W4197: 158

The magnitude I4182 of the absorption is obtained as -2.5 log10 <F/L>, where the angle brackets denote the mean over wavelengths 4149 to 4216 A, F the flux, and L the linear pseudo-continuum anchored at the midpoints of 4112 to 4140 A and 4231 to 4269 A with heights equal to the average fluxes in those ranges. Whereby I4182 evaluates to 0.05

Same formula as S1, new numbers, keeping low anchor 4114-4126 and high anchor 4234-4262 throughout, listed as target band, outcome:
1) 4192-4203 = 0.9 A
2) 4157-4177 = 1.5 A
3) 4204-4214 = 0.0 A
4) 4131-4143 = 0.8 A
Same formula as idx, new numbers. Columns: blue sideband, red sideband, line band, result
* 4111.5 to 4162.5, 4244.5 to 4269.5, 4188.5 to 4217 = 0.50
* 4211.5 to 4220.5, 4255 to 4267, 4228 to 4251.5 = -0.04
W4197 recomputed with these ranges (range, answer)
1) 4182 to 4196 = 163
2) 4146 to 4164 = 177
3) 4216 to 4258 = 176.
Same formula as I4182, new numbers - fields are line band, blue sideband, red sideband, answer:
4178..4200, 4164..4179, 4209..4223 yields 0.040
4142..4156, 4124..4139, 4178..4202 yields -0.033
